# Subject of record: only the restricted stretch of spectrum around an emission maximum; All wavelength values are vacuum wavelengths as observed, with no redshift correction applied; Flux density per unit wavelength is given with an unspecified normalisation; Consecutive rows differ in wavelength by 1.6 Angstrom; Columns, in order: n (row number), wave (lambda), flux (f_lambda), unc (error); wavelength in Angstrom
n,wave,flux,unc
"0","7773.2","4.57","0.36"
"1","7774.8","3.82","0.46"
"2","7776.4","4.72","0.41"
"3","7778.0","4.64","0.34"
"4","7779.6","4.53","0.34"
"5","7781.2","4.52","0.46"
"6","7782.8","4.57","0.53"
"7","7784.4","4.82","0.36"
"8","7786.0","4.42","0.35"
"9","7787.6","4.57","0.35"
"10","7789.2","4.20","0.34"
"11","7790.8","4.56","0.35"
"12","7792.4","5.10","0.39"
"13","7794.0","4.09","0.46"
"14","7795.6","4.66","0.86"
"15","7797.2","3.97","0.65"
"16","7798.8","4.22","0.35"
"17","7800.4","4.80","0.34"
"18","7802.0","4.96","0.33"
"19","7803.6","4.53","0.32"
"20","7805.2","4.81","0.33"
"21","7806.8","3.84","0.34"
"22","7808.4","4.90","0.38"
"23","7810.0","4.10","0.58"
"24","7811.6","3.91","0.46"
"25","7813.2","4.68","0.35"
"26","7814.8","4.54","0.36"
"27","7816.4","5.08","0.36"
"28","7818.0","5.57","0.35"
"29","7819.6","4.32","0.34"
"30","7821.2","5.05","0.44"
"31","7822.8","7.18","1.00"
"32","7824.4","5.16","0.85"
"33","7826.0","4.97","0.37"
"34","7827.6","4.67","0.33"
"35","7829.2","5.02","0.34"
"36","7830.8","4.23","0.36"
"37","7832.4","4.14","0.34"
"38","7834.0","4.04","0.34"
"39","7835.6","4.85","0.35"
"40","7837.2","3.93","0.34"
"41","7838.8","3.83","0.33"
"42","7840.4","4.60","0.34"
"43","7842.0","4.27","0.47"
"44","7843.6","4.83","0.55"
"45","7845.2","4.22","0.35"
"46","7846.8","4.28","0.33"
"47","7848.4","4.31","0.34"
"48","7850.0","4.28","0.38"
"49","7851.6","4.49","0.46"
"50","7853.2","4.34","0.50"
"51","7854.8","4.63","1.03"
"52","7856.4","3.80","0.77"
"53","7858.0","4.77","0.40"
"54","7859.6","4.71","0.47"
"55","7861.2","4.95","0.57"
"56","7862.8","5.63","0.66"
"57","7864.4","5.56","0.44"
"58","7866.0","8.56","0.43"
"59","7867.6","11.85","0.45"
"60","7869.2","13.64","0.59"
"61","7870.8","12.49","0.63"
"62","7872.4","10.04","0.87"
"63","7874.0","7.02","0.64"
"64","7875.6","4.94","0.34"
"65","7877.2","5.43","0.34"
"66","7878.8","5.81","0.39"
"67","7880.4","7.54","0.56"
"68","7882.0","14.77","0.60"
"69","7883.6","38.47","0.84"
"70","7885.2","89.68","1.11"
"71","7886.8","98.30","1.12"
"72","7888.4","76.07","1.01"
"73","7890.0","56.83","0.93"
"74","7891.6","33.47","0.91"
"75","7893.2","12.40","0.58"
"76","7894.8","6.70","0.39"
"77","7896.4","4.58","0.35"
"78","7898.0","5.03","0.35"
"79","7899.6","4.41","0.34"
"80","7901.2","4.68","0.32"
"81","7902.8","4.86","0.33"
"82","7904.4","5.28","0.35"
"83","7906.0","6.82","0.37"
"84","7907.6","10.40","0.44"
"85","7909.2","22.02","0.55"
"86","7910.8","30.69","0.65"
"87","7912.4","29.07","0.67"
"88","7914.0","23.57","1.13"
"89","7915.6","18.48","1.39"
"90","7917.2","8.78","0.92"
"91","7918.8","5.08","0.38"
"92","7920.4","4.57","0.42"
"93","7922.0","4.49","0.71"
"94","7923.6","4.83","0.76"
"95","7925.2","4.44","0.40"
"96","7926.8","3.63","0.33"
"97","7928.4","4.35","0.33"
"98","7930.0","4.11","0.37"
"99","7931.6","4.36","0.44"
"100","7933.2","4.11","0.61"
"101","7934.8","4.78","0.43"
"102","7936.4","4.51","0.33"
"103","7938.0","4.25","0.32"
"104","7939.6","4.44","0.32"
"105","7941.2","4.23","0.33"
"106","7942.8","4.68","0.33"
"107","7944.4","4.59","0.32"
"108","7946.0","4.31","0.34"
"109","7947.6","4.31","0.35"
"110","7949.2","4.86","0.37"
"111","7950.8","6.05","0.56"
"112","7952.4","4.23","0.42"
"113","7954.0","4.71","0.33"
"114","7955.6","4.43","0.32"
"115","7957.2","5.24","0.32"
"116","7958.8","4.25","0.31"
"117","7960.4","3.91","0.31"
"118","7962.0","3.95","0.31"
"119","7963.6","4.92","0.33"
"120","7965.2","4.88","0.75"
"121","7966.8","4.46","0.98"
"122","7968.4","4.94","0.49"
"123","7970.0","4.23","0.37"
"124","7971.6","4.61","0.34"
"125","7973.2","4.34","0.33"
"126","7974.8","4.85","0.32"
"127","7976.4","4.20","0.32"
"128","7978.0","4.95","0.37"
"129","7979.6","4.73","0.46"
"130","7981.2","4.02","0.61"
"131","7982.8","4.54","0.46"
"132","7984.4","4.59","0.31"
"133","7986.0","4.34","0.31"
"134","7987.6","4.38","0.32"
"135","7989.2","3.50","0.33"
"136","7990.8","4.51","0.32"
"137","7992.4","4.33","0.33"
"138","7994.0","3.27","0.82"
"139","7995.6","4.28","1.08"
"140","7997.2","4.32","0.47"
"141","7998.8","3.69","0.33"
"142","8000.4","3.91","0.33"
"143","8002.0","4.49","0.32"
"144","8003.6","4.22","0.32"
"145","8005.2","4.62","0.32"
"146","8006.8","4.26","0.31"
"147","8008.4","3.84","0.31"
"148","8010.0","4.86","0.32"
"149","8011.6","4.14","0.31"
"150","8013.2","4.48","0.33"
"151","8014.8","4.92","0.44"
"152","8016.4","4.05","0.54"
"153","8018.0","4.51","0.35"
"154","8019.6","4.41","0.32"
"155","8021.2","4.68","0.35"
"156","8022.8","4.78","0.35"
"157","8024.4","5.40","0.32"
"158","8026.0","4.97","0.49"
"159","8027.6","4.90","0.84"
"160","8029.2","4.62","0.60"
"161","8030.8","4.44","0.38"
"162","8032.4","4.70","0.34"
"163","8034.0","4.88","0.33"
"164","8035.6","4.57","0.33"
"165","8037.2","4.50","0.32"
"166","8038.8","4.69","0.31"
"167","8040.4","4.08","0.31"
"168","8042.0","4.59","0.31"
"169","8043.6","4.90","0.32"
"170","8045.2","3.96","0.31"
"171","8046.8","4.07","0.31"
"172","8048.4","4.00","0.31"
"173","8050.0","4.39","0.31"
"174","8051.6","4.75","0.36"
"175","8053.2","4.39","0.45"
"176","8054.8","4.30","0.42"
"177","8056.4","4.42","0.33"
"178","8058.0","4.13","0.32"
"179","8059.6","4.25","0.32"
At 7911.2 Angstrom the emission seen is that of [N II] 6583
